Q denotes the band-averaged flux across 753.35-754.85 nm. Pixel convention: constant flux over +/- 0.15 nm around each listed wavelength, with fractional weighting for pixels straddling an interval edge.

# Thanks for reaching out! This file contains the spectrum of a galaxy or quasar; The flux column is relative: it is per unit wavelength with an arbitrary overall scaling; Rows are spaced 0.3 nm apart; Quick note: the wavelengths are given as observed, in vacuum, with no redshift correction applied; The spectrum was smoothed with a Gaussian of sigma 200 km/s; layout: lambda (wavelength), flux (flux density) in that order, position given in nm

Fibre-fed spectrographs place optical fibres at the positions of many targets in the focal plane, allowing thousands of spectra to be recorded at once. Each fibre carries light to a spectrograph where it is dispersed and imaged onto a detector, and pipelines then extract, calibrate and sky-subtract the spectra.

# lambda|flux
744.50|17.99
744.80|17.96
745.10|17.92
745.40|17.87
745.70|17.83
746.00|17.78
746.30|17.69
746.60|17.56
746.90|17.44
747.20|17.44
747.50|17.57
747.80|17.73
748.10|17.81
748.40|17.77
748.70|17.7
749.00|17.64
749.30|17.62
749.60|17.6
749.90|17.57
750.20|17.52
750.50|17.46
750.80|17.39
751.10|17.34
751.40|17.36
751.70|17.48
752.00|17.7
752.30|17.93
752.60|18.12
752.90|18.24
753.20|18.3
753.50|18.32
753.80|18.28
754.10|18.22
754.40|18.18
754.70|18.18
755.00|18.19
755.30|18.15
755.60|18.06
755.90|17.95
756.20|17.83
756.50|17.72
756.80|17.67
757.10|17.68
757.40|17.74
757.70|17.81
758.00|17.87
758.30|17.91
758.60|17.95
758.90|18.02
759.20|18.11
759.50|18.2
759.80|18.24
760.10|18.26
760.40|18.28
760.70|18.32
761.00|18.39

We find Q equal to 18.2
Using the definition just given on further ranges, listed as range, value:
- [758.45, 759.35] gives 18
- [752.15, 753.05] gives 18.1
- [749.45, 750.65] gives 17.5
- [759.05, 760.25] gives 18.2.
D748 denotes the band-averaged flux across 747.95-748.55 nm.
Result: 17.8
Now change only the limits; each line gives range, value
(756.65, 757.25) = 17.7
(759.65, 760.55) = 18.3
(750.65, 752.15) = 17.5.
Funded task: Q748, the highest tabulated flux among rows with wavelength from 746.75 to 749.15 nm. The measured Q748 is 17.81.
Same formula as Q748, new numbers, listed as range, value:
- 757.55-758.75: 17.95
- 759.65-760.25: 18.26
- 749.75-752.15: 17.7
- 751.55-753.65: 18.32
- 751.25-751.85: 17.48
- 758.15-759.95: 18.24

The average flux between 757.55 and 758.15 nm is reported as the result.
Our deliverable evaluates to 17.8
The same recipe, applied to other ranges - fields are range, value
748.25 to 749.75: 17.7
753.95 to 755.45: 18.2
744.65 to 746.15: 17.9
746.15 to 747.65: 17.5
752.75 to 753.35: 18.3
